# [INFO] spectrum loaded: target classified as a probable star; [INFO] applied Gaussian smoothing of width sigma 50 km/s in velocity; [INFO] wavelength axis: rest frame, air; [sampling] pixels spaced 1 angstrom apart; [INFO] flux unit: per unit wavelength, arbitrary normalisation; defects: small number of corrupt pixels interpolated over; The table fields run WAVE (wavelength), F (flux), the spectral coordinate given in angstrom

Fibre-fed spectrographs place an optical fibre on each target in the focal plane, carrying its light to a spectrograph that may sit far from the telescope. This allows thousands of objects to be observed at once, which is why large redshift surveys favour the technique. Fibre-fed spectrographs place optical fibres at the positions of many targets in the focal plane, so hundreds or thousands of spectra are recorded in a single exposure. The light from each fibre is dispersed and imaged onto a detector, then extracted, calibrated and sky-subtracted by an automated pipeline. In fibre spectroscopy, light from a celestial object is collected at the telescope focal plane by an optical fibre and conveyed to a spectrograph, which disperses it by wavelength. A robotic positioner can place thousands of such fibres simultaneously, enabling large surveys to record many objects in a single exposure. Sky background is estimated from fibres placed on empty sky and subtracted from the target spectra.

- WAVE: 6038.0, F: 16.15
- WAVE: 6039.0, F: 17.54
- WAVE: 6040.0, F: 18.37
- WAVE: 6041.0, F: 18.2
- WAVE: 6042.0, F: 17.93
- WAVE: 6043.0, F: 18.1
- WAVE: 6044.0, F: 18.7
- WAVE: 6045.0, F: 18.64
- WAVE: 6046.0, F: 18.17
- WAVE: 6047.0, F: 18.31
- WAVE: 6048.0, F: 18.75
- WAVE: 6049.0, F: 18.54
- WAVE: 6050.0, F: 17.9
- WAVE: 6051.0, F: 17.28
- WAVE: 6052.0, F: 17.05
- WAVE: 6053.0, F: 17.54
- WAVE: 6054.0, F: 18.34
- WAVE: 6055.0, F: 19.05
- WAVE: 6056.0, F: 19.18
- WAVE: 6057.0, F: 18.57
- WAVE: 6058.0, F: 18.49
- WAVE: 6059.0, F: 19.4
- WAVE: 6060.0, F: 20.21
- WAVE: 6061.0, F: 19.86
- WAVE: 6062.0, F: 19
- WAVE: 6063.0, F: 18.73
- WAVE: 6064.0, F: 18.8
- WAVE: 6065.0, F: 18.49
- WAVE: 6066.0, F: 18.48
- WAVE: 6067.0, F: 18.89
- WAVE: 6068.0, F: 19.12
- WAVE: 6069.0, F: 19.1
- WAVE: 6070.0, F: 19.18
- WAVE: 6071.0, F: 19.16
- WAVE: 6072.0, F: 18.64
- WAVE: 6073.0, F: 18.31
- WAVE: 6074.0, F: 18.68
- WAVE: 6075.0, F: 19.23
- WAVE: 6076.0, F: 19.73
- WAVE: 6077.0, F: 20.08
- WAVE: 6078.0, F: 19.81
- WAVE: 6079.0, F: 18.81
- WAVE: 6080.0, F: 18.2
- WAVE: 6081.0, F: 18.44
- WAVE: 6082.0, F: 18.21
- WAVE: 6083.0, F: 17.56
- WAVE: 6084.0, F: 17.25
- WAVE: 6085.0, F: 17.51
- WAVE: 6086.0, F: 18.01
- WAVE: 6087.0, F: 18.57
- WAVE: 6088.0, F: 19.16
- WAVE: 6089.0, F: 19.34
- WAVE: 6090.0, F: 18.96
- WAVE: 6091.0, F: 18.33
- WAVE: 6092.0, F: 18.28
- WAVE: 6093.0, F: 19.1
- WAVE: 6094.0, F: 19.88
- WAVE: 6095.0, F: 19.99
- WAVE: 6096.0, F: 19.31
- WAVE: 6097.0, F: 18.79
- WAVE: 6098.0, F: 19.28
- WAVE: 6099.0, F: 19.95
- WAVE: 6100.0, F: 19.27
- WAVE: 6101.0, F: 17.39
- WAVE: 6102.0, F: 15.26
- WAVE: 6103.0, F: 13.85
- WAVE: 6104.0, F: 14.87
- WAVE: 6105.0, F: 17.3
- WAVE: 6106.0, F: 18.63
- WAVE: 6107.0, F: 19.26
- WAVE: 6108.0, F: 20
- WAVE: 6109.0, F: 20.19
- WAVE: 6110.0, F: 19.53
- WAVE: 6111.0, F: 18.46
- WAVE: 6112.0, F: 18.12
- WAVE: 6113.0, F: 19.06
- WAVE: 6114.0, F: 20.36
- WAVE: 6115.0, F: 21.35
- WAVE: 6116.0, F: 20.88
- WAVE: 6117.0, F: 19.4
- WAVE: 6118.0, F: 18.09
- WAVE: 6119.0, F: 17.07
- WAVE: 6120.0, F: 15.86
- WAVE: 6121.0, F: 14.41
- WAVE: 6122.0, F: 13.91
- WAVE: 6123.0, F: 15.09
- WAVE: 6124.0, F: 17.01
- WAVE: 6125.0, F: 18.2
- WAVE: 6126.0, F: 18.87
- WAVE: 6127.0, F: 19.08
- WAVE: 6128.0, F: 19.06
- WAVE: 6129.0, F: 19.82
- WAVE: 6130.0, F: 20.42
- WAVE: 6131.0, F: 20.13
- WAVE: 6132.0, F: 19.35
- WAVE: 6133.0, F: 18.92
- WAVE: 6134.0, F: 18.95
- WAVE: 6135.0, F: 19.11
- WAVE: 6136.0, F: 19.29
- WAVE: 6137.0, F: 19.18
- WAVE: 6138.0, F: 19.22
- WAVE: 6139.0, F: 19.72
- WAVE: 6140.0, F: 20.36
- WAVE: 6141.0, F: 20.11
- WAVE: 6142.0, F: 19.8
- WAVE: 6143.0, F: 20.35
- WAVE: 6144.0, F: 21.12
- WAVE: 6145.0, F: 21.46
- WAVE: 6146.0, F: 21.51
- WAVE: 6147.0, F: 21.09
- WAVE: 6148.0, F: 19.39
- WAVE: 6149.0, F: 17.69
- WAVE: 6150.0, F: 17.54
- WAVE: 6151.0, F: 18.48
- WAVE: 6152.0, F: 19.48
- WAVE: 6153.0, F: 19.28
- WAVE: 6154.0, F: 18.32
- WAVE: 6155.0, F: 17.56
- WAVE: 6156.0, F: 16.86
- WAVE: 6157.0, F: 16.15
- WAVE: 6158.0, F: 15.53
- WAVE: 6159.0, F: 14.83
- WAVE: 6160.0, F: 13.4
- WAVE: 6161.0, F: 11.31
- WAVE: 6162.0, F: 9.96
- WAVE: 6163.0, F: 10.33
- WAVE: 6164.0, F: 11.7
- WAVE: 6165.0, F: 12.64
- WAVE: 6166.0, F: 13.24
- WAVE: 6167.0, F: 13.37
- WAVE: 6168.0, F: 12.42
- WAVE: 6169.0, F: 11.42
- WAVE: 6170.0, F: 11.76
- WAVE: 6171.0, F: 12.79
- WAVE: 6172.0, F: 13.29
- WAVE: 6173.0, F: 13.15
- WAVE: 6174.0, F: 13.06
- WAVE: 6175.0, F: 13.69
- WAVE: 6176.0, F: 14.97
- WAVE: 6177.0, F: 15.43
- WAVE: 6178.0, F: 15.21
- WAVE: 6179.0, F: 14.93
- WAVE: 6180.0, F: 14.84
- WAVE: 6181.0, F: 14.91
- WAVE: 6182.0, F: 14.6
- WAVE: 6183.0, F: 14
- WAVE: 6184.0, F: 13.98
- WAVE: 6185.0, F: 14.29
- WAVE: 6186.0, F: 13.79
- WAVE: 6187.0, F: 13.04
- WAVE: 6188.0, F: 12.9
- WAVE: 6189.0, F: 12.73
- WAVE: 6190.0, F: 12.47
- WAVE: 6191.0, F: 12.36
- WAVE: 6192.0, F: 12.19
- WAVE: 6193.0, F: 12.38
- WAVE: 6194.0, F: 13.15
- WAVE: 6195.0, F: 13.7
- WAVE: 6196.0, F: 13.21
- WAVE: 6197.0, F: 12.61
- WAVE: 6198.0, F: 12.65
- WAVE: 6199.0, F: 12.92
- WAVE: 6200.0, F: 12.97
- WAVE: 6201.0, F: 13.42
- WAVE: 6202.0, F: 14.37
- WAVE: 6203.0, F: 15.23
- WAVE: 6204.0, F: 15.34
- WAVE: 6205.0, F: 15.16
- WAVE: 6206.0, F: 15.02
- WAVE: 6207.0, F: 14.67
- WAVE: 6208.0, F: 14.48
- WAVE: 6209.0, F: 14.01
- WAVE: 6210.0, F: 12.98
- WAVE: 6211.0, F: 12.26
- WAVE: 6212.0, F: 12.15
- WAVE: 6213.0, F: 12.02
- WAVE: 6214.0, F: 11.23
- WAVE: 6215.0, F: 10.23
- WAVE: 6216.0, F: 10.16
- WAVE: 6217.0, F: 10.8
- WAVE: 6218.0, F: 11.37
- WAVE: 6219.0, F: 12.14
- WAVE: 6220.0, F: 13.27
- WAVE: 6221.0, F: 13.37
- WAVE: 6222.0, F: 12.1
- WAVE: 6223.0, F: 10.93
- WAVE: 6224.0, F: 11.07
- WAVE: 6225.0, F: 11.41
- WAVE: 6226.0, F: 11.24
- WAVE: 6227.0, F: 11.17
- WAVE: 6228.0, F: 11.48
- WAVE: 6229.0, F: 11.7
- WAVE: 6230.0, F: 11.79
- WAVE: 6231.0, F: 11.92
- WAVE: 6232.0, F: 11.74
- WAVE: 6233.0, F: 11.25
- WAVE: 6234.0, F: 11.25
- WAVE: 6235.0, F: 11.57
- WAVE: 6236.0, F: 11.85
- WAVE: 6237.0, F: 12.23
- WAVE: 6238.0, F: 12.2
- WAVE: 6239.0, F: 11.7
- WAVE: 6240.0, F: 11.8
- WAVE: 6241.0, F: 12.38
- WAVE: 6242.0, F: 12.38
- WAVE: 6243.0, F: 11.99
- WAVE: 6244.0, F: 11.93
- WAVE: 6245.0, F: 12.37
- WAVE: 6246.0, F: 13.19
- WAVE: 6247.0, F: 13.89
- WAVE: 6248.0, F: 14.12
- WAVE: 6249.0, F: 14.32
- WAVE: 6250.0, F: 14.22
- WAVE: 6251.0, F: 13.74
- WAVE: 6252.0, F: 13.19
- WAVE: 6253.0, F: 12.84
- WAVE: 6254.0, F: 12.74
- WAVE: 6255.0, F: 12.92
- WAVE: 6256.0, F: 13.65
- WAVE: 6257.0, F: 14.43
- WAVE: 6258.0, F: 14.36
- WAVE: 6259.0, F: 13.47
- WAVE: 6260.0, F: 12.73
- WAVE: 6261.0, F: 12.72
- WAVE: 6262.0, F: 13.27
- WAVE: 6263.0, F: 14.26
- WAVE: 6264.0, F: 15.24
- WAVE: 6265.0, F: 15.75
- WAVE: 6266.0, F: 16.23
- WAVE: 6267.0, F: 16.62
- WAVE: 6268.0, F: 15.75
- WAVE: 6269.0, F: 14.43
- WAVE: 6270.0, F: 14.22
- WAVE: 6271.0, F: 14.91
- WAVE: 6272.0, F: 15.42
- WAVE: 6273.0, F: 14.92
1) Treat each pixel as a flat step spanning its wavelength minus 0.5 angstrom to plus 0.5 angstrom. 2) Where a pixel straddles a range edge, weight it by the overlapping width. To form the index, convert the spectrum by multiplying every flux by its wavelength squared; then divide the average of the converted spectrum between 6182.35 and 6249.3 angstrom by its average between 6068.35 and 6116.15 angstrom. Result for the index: 0.7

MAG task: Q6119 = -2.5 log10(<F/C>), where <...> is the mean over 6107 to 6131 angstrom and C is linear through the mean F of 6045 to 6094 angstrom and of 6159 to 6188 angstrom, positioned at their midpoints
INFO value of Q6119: -0.15 mag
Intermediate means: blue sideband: 18.7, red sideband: 13.3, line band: 18.5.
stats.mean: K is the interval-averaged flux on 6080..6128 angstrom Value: 18.2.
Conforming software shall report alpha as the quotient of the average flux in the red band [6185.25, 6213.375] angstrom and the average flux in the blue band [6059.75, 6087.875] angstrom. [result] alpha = 0.71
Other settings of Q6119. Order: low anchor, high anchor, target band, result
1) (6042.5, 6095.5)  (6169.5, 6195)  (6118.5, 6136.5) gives -0.13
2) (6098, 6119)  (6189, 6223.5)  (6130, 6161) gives -0.14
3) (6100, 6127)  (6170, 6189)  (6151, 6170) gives 0.06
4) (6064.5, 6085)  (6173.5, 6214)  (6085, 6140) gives -0.09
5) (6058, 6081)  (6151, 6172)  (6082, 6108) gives -0.03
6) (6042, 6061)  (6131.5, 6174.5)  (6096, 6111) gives -0.04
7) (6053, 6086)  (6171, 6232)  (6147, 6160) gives -0.16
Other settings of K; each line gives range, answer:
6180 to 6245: 12.6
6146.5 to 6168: 15.6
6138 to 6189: 15.6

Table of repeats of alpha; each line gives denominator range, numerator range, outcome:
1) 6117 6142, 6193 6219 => 0.71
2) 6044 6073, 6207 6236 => 0.64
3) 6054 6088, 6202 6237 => 0.66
